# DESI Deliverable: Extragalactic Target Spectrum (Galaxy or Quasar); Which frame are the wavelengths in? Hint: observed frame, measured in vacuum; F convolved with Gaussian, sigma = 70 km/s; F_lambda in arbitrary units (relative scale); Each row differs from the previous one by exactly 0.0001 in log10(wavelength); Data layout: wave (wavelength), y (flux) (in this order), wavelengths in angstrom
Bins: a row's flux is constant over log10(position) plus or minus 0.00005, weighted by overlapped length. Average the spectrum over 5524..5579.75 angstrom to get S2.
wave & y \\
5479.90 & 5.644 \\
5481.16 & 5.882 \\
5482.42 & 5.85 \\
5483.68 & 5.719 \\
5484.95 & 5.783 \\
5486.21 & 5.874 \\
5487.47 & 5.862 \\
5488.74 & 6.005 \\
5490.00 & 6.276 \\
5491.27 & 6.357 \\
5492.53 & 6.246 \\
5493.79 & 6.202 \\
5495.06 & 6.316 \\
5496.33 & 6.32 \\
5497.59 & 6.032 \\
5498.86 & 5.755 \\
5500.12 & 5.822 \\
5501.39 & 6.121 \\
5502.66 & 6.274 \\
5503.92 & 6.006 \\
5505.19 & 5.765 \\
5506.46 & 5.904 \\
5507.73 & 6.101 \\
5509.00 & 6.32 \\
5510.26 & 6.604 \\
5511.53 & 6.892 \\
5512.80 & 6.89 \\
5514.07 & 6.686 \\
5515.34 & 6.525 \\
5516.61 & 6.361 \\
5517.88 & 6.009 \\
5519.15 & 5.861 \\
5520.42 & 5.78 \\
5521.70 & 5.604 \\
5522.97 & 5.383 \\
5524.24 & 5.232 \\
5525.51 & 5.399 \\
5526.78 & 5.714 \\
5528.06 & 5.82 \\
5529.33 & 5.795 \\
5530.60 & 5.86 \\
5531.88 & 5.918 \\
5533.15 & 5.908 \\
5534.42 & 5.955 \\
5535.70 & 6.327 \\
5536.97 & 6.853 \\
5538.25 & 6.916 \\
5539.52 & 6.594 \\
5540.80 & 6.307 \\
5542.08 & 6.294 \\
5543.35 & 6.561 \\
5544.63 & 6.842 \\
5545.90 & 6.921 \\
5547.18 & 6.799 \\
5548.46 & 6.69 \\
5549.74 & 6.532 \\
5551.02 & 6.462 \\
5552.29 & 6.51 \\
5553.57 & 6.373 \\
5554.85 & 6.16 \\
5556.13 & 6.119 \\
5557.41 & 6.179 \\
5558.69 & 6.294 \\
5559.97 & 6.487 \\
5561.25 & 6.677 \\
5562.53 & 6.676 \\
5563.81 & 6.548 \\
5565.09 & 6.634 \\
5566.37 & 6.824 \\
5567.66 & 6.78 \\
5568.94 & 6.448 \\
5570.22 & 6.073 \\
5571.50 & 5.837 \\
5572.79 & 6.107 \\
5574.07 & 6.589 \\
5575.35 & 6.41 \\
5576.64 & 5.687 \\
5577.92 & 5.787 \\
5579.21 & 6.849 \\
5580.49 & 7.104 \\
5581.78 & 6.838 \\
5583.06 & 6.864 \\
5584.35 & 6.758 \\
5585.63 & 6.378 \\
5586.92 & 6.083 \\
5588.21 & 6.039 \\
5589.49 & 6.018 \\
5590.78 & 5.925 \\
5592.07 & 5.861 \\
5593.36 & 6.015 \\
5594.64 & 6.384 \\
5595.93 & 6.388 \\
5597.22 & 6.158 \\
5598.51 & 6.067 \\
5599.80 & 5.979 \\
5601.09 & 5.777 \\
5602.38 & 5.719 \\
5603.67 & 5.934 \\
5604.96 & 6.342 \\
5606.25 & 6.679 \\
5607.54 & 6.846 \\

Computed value 6.32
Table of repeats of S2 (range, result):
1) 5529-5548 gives 6.4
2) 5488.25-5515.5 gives 6.24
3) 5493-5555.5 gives 6.21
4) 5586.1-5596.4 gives 6.09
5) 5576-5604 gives 6.21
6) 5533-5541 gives 6.44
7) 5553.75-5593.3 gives 6.36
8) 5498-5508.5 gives 5.97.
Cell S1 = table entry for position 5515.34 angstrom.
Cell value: 6.525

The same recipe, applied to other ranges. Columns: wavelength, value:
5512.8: 6.89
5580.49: 7.104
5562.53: 6.676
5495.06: 6.316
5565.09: 6.634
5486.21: 5.874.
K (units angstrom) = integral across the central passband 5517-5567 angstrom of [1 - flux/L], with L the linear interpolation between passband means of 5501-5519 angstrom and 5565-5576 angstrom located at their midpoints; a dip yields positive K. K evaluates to 0.82 angstrom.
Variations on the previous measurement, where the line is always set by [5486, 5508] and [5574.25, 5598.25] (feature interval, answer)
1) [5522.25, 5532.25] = 0.8 angstrom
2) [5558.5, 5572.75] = -0.5 angstrom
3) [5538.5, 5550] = -0.8 angstrom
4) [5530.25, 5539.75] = -0.2 angstrom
